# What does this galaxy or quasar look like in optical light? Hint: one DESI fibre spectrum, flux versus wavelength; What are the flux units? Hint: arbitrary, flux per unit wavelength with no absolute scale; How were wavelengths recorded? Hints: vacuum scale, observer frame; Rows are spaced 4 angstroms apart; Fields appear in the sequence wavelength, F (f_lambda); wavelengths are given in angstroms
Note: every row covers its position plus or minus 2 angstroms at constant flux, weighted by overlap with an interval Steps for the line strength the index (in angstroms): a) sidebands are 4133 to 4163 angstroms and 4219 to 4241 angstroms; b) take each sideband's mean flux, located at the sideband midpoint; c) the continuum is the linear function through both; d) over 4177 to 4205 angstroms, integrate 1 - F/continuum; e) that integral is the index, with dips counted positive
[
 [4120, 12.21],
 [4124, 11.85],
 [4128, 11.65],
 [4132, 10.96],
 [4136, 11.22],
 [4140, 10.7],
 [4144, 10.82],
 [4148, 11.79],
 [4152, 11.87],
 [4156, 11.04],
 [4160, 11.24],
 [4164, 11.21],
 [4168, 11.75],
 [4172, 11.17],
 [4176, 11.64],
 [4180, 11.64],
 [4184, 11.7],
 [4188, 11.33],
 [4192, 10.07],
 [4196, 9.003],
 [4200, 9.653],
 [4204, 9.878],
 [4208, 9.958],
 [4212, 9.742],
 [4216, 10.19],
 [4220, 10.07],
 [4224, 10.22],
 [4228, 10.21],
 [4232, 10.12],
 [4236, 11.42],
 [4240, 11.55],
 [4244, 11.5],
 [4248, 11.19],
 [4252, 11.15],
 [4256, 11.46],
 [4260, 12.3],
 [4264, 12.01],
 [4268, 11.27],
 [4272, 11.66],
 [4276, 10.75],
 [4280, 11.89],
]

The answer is 0.9 angstroms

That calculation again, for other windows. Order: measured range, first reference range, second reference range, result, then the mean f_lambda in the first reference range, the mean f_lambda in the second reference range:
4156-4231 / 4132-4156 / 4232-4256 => 4.3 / 11.2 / 11.3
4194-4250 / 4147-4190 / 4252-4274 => 6.1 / 11.5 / 11.7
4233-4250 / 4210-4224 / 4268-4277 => -1.2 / 10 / 11.3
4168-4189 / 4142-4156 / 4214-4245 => -0.7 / 11.4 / 10.6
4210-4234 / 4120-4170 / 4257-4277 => 3.0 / 11.4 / 11.6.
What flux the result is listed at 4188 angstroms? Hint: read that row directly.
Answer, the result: 11.33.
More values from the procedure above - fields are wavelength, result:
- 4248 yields 11.19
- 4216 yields 10.19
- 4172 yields 11.17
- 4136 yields 11.22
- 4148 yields 11.79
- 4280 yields 11.89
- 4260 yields 12.3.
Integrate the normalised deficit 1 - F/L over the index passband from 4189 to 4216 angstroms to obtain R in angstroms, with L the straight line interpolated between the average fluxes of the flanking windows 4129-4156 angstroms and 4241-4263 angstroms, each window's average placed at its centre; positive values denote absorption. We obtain 3.8 angstroms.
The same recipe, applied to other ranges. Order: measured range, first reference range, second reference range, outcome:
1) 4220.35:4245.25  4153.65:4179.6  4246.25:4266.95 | 1.7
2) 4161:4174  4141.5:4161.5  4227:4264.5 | 0.0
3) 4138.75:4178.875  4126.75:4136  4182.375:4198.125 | -1.6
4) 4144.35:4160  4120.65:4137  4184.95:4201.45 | -0.6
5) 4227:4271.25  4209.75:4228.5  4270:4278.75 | -2.5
